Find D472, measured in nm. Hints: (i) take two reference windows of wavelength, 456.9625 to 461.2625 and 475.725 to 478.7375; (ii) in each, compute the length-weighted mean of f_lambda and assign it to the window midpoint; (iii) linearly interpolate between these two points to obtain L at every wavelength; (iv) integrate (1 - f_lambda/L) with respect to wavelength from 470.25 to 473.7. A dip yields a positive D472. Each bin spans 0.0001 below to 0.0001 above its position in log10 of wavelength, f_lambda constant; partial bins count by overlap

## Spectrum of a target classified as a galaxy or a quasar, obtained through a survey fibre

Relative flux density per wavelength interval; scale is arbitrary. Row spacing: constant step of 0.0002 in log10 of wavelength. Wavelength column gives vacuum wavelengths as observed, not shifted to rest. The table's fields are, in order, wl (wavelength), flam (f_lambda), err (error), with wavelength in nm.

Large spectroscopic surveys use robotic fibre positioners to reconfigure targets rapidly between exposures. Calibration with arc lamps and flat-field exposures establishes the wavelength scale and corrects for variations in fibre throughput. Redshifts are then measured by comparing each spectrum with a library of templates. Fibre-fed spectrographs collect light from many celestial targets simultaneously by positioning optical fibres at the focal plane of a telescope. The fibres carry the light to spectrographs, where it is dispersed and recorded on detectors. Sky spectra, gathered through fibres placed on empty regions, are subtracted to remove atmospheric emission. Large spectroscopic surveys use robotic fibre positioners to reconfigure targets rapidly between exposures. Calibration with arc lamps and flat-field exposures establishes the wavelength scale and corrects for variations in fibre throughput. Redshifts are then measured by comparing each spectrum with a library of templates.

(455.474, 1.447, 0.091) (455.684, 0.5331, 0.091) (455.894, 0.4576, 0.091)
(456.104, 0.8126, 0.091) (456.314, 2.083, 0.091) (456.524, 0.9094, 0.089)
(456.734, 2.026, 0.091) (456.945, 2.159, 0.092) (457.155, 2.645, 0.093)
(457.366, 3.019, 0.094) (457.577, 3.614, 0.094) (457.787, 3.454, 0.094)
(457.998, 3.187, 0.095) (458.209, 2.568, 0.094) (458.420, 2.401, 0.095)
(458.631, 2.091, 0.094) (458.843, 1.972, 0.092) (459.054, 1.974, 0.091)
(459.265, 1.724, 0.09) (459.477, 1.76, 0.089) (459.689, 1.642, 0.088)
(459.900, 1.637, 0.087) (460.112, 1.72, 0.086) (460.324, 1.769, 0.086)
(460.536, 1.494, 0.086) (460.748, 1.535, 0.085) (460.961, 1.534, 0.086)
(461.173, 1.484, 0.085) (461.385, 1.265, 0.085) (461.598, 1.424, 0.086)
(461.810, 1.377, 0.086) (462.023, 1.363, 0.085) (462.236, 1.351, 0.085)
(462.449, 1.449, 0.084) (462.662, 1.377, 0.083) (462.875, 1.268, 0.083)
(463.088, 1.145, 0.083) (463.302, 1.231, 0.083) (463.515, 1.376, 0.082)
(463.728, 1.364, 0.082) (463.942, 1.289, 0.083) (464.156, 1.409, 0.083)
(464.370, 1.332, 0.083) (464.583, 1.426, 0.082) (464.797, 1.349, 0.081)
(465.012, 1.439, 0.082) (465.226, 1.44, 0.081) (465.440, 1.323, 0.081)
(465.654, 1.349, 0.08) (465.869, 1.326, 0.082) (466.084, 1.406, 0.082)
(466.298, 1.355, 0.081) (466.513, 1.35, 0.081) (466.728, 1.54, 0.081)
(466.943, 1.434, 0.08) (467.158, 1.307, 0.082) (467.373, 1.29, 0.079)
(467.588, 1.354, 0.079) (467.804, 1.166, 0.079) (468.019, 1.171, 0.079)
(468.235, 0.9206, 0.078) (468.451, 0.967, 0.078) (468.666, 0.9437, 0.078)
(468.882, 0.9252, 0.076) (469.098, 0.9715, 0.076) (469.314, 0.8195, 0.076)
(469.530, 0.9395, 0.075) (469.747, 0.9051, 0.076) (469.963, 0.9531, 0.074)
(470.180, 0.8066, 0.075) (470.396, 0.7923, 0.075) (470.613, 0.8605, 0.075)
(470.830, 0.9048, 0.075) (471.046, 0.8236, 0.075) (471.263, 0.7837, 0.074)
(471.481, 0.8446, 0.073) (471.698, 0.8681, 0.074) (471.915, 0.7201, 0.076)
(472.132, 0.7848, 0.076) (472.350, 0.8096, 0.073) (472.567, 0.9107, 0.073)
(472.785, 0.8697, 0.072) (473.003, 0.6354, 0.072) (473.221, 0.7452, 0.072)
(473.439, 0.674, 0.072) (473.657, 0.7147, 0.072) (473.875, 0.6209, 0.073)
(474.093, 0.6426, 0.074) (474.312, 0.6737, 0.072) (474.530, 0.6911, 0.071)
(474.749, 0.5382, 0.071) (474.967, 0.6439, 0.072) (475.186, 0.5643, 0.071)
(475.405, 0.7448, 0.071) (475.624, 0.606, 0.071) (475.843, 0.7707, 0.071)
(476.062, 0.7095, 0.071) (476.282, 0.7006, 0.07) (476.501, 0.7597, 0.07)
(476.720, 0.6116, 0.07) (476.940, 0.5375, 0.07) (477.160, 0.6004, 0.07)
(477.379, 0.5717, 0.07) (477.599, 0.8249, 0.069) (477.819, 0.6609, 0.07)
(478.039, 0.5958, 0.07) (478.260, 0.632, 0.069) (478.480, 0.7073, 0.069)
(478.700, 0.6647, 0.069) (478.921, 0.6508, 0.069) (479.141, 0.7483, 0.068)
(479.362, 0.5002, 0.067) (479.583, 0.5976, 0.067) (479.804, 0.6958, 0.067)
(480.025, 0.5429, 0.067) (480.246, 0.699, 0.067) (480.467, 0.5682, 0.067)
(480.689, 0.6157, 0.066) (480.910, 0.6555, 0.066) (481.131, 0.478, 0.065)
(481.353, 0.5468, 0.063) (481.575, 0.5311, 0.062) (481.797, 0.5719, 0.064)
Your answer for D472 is 0.95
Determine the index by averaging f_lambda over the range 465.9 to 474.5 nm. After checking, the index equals 0.954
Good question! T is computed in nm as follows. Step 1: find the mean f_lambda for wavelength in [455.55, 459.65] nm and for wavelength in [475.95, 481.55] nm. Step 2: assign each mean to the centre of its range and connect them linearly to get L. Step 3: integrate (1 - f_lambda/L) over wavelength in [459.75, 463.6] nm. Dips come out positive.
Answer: 0.76 nm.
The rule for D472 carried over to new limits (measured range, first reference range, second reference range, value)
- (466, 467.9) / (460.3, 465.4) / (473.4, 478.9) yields -0.31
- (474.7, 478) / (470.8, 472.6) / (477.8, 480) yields 0.22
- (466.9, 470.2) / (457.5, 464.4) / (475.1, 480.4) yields 0.53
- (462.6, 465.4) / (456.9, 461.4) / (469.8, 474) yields 0.48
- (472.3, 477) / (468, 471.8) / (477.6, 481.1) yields 0.46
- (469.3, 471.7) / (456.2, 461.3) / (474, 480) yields 0.63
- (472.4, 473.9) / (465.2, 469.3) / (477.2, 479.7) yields 0.28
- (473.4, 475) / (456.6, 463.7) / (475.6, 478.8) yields 0.42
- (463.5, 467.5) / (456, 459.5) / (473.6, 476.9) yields 0.46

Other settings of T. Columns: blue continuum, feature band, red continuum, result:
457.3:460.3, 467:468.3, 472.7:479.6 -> 0.225 nm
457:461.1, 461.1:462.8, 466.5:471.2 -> 0.429 nm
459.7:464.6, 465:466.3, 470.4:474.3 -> -0.189 nm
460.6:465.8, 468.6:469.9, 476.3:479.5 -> 0.189 nm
